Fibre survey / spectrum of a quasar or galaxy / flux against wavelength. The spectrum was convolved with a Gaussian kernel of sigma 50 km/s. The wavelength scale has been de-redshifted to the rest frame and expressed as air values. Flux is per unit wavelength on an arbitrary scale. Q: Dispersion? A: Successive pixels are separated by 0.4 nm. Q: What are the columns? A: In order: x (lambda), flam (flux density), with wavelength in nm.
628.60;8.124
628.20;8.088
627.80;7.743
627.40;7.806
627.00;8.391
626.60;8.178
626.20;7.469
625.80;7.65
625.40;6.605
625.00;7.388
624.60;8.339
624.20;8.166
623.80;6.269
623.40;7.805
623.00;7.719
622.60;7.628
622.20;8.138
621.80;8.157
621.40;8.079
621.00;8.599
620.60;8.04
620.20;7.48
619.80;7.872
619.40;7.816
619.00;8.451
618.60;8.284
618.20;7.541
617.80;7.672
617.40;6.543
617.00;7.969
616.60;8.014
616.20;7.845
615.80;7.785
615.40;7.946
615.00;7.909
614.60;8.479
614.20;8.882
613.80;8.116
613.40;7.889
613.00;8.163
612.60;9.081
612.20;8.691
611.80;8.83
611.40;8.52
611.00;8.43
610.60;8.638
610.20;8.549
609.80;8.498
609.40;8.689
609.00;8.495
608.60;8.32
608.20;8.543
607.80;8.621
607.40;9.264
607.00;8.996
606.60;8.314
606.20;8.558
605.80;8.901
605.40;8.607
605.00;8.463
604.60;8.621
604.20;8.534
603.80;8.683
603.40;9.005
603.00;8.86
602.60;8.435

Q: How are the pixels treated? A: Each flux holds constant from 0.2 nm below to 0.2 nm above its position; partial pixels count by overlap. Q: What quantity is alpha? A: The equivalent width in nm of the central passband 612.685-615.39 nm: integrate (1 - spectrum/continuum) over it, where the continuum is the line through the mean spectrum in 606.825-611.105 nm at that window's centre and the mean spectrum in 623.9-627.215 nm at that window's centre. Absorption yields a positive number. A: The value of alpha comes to 0.04 nm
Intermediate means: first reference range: 8.64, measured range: 8.25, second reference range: 7.73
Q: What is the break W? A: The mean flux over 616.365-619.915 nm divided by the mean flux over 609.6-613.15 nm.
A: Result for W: 0.91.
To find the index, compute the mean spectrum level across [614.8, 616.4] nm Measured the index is 7.87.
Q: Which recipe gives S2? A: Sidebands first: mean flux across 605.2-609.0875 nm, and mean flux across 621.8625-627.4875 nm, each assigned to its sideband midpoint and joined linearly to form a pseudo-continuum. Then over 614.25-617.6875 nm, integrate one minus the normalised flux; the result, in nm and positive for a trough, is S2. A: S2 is 0.14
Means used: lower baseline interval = 8.67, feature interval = 7.85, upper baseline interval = 7.69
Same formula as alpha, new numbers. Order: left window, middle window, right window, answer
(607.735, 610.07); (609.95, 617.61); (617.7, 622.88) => 0.064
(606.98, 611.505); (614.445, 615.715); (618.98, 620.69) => 0.021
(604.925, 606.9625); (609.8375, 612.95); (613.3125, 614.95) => -0.081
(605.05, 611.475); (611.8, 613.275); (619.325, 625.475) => -0.047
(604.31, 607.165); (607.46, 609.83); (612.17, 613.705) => -0.009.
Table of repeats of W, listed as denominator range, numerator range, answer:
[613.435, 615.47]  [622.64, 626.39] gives 0.91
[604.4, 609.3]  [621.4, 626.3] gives 0.88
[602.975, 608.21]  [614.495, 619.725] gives 0.90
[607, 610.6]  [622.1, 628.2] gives 0.89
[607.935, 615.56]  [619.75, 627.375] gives 0.92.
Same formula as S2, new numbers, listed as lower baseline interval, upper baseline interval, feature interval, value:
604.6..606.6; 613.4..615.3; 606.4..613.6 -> -0.13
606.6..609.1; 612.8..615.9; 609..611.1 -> -0.01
